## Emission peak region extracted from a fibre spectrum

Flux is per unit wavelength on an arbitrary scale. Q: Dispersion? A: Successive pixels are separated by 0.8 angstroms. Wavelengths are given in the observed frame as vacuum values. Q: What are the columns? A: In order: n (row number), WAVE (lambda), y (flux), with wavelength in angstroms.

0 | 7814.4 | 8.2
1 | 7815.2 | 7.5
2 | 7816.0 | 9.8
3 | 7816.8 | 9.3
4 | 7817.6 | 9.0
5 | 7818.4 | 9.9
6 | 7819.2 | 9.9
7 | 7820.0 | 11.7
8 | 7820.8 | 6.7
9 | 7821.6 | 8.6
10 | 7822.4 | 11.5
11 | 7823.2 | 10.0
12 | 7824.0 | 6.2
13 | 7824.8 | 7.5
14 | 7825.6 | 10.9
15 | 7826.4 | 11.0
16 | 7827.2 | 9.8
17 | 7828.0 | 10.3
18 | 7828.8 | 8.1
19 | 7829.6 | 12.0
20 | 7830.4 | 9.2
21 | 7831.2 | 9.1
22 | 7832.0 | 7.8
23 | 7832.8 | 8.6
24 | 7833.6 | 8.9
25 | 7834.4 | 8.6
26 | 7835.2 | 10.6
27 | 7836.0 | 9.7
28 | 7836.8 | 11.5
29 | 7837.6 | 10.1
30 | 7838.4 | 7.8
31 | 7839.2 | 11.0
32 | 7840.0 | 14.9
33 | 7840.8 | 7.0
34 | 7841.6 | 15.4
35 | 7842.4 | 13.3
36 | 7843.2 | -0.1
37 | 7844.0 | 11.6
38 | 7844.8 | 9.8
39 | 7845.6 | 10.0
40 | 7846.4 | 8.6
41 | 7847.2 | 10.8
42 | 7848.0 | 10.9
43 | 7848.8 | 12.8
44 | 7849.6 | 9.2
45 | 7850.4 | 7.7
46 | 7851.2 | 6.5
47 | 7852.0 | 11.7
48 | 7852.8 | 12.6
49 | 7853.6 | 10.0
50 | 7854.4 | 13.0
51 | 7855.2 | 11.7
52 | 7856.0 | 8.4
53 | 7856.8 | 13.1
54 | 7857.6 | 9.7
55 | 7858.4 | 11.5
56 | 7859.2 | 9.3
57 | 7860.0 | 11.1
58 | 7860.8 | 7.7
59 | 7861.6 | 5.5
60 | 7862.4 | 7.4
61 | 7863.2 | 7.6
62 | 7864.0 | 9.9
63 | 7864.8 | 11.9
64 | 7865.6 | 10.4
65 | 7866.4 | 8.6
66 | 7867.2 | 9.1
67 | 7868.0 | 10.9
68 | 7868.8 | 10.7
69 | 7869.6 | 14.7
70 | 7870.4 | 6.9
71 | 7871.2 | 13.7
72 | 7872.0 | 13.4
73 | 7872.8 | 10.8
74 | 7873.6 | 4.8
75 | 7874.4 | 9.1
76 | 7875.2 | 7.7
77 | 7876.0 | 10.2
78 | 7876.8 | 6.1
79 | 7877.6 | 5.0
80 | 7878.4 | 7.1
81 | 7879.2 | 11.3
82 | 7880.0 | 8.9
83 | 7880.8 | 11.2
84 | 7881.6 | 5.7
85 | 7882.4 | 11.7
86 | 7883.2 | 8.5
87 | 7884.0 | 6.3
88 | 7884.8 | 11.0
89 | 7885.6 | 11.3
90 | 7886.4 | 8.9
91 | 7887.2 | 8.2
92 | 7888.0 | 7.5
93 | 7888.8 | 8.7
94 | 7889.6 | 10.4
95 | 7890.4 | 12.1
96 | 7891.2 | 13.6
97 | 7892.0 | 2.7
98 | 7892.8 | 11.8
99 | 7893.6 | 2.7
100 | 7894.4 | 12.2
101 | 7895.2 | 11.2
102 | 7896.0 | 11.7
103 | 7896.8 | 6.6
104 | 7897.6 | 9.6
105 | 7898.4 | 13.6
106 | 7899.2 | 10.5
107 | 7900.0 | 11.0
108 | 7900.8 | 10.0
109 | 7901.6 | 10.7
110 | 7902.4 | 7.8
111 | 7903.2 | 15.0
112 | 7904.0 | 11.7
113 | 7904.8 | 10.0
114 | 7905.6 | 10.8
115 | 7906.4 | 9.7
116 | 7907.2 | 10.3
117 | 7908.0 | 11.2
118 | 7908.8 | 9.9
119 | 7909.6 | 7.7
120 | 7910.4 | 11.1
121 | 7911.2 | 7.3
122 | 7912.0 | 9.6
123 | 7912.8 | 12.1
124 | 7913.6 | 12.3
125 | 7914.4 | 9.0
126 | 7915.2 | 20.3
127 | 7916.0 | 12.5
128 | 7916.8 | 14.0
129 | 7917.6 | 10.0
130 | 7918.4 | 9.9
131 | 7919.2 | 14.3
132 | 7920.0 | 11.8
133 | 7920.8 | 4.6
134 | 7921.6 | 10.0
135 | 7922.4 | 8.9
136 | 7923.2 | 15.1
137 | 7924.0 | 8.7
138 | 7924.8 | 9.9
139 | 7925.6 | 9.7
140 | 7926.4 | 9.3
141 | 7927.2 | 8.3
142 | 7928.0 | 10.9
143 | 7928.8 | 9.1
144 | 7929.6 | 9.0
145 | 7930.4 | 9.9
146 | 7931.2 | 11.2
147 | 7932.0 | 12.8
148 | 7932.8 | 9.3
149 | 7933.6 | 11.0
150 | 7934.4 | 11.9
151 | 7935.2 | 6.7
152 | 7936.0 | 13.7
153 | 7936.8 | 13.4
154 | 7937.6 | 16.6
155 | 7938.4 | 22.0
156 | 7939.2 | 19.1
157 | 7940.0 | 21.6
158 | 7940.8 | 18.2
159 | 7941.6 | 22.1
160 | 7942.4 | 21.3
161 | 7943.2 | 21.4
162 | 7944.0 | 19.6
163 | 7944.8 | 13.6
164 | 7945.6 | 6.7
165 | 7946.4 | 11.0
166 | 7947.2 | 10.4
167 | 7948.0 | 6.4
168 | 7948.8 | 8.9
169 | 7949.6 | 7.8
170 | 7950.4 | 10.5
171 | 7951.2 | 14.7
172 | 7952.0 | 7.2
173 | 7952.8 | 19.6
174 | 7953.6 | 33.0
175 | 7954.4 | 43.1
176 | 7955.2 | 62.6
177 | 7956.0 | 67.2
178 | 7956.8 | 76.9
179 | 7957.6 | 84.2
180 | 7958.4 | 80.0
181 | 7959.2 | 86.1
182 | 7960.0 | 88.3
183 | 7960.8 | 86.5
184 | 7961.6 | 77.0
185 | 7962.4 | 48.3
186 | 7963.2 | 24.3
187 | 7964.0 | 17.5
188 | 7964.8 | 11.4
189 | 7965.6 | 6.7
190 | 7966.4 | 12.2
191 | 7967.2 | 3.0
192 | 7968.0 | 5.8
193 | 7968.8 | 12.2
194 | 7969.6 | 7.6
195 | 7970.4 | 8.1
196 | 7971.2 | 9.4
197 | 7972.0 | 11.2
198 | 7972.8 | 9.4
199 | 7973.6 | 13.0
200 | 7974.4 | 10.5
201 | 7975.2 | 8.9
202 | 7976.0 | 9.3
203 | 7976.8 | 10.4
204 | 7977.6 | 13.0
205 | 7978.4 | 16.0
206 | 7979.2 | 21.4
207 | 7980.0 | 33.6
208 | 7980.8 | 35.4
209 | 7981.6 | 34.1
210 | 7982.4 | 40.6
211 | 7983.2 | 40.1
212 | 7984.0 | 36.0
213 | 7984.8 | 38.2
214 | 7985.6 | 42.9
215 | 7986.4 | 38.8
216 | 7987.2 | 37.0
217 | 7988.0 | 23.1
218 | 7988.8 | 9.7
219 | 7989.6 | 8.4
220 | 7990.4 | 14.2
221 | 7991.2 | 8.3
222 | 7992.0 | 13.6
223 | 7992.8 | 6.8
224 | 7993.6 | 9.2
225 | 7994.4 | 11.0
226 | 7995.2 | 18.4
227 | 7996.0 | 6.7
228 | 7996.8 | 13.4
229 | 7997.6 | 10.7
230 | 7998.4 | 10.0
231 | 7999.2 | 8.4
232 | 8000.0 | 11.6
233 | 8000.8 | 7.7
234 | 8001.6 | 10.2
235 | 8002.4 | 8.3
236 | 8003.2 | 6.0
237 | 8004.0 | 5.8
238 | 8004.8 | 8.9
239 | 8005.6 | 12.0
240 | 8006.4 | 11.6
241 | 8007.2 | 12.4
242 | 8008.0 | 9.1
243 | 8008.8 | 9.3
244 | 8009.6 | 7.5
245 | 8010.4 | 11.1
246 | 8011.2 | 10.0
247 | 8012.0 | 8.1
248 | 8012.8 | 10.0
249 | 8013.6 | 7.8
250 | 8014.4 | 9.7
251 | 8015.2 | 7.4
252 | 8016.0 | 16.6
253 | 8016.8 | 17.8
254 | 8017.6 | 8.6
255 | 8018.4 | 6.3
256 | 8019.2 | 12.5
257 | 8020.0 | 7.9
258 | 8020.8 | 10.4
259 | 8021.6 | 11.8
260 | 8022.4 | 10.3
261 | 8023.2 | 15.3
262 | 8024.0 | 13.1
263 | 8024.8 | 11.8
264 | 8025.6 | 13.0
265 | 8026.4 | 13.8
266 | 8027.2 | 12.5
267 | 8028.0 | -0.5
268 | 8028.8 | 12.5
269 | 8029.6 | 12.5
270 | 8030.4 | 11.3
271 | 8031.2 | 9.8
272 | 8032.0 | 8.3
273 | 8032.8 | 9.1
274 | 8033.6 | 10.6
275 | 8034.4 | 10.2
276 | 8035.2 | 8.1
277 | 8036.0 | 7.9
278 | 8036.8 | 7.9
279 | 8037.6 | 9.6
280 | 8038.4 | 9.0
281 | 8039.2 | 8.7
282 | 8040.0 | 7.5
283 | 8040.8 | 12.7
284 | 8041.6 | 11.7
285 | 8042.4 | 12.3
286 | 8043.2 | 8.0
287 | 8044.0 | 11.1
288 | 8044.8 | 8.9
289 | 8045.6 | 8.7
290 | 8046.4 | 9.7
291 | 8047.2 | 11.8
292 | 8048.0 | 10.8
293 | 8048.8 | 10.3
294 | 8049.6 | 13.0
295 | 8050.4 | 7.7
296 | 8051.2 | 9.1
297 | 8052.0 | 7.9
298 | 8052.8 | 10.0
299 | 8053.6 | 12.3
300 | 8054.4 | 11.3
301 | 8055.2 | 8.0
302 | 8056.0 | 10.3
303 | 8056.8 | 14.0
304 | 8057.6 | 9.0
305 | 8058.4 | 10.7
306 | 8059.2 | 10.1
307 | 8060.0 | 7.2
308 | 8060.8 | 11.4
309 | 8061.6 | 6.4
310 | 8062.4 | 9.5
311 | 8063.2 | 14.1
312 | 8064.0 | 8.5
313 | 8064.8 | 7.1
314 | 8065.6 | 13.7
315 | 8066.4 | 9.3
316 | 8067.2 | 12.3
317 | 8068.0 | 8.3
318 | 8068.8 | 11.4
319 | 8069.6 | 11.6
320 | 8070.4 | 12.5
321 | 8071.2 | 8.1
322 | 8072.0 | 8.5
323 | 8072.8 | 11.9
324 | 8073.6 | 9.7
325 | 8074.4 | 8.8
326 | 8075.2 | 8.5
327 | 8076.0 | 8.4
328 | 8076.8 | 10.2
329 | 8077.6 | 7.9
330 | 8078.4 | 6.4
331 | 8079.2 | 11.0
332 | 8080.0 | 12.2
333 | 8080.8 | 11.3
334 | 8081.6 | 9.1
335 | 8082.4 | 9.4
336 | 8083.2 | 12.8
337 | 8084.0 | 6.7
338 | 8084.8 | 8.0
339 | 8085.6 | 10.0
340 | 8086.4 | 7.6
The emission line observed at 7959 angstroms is H-alpha 6563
